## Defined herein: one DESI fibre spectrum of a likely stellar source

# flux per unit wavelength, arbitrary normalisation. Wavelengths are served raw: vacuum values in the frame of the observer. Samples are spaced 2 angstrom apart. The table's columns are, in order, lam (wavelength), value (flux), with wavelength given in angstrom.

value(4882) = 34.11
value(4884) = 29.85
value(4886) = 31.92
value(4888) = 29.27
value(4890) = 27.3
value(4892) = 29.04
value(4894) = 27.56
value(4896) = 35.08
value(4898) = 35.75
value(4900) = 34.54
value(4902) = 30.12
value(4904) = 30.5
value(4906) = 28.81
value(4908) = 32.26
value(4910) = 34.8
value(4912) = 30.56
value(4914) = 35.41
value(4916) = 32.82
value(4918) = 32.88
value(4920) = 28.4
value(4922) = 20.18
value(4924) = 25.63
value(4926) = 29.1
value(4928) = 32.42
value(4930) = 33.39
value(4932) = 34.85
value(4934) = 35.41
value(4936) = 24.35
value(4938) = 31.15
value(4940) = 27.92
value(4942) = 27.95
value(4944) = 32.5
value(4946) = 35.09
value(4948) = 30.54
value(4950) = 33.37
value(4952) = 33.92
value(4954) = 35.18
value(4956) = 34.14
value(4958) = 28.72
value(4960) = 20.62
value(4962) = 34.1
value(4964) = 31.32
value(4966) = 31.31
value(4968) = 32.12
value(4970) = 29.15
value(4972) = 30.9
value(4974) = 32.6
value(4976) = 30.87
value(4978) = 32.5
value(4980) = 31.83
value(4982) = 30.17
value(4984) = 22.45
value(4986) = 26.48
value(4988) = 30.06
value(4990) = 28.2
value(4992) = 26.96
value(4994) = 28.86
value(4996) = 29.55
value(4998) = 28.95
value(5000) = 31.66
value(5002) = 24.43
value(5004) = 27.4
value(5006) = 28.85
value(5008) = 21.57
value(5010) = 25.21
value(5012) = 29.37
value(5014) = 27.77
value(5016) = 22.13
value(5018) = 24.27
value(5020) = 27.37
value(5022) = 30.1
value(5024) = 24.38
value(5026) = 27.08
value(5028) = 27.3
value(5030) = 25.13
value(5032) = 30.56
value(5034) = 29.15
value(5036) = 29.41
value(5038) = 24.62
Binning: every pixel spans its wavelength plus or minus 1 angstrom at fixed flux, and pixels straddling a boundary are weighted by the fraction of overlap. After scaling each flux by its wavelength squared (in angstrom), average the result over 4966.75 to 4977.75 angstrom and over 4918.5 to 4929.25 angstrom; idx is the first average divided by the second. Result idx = 1.2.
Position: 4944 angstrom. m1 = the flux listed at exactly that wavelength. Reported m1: 32.5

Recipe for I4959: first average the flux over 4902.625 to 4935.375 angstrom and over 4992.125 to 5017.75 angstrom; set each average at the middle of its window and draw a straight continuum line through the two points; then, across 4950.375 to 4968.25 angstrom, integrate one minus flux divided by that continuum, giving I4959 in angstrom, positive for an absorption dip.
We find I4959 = -1.3 angstrom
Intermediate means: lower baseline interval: 31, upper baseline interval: 27.1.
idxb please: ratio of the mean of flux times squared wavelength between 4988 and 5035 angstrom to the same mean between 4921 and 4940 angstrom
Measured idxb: 1.0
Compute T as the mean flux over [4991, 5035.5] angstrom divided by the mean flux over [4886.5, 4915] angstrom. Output 0.86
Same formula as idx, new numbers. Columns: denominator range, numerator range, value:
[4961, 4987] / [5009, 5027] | 0.88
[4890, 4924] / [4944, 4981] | 1.05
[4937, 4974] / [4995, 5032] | 0.88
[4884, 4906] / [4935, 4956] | 1.03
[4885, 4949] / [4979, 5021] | 0.91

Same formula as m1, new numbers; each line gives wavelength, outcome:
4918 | 32.88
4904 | 30.5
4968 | 32.12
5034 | 29.15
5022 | 30.1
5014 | 27.77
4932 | 34.85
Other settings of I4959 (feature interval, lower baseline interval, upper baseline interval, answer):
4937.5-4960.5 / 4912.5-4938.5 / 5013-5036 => -1.18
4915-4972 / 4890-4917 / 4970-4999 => -0.10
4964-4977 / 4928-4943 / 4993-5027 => -0.96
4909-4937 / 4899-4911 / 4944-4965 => 0.95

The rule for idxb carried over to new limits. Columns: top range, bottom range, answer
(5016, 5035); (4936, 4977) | 0.89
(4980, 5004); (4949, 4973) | 0.91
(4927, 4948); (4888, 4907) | 1.04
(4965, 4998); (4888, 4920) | 0.97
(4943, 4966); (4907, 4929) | 1.06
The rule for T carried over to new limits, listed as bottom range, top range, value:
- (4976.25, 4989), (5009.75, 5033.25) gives 0.92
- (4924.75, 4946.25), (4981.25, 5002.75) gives 0.90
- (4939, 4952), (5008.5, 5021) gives 0.82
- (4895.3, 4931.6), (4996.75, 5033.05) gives 0.86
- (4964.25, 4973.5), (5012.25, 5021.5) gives 0.84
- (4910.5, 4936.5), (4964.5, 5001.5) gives 0.97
